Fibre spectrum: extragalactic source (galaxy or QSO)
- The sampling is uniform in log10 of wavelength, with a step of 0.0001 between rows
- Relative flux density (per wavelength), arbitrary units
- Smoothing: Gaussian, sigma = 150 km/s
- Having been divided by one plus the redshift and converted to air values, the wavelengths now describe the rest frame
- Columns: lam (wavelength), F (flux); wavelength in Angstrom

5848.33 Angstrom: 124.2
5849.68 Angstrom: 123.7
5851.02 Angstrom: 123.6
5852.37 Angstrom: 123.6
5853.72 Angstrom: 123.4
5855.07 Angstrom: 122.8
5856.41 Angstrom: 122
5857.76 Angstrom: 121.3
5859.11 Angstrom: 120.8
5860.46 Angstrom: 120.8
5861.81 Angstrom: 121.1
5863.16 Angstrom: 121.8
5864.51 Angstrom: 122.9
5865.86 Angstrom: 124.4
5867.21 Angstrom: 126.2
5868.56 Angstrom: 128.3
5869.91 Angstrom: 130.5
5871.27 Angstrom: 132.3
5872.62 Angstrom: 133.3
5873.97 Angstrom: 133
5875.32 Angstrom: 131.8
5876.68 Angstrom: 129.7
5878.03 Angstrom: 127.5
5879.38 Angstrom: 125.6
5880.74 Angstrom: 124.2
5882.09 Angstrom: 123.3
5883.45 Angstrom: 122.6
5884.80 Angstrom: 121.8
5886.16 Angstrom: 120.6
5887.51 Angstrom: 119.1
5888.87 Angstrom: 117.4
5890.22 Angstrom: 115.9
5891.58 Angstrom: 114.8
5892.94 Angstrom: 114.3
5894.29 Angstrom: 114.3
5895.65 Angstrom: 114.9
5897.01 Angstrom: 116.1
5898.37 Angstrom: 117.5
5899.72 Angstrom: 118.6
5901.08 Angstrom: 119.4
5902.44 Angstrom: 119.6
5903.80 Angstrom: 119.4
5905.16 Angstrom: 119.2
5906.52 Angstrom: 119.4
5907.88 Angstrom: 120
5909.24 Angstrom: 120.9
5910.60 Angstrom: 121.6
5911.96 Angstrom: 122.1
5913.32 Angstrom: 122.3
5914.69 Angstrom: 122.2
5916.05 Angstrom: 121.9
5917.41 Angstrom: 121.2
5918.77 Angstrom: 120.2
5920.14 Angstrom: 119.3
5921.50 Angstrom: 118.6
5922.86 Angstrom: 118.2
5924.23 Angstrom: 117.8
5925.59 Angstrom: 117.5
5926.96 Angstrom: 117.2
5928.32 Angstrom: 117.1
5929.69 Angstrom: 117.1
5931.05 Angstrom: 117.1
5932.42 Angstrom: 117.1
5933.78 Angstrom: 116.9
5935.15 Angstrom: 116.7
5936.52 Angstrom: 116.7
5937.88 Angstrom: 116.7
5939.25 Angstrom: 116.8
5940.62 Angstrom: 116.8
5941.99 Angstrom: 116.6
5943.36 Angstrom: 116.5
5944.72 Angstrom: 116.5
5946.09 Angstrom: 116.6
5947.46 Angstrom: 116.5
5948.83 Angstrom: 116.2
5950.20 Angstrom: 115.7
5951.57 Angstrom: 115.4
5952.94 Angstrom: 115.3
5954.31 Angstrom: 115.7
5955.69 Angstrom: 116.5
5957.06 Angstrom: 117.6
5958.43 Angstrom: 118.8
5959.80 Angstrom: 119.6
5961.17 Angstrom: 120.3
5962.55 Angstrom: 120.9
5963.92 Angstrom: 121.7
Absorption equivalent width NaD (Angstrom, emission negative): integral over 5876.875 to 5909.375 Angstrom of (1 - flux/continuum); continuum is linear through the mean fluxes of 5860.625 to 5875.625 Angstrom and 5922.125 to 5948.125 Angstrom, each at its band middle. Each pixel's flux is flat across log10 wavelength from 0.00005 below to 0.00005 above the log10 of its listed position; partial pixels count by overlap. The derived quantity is 1.1 Angstrom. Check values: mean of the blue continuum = 127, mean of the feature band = 120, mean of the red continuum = 117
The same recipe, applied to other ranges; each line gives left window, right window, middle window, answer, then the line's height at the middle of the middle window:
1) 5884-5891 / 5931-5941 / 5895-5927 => -0.4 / 118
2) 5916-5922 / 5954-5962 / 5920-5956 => 0.7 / 119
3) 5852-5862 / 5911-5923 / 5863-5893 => -0.8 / 122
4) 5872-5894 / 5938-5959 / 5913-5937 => 0.1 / 119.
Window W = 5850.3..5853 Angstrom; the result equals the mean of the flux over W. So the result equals 124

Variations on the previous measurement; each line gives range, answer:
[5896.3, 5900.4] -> 117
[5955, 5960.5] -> 118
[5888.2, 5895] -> 115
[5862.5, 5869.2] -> 125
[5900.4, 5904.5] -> 119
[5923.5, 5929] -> 117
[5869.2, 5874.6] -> 132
